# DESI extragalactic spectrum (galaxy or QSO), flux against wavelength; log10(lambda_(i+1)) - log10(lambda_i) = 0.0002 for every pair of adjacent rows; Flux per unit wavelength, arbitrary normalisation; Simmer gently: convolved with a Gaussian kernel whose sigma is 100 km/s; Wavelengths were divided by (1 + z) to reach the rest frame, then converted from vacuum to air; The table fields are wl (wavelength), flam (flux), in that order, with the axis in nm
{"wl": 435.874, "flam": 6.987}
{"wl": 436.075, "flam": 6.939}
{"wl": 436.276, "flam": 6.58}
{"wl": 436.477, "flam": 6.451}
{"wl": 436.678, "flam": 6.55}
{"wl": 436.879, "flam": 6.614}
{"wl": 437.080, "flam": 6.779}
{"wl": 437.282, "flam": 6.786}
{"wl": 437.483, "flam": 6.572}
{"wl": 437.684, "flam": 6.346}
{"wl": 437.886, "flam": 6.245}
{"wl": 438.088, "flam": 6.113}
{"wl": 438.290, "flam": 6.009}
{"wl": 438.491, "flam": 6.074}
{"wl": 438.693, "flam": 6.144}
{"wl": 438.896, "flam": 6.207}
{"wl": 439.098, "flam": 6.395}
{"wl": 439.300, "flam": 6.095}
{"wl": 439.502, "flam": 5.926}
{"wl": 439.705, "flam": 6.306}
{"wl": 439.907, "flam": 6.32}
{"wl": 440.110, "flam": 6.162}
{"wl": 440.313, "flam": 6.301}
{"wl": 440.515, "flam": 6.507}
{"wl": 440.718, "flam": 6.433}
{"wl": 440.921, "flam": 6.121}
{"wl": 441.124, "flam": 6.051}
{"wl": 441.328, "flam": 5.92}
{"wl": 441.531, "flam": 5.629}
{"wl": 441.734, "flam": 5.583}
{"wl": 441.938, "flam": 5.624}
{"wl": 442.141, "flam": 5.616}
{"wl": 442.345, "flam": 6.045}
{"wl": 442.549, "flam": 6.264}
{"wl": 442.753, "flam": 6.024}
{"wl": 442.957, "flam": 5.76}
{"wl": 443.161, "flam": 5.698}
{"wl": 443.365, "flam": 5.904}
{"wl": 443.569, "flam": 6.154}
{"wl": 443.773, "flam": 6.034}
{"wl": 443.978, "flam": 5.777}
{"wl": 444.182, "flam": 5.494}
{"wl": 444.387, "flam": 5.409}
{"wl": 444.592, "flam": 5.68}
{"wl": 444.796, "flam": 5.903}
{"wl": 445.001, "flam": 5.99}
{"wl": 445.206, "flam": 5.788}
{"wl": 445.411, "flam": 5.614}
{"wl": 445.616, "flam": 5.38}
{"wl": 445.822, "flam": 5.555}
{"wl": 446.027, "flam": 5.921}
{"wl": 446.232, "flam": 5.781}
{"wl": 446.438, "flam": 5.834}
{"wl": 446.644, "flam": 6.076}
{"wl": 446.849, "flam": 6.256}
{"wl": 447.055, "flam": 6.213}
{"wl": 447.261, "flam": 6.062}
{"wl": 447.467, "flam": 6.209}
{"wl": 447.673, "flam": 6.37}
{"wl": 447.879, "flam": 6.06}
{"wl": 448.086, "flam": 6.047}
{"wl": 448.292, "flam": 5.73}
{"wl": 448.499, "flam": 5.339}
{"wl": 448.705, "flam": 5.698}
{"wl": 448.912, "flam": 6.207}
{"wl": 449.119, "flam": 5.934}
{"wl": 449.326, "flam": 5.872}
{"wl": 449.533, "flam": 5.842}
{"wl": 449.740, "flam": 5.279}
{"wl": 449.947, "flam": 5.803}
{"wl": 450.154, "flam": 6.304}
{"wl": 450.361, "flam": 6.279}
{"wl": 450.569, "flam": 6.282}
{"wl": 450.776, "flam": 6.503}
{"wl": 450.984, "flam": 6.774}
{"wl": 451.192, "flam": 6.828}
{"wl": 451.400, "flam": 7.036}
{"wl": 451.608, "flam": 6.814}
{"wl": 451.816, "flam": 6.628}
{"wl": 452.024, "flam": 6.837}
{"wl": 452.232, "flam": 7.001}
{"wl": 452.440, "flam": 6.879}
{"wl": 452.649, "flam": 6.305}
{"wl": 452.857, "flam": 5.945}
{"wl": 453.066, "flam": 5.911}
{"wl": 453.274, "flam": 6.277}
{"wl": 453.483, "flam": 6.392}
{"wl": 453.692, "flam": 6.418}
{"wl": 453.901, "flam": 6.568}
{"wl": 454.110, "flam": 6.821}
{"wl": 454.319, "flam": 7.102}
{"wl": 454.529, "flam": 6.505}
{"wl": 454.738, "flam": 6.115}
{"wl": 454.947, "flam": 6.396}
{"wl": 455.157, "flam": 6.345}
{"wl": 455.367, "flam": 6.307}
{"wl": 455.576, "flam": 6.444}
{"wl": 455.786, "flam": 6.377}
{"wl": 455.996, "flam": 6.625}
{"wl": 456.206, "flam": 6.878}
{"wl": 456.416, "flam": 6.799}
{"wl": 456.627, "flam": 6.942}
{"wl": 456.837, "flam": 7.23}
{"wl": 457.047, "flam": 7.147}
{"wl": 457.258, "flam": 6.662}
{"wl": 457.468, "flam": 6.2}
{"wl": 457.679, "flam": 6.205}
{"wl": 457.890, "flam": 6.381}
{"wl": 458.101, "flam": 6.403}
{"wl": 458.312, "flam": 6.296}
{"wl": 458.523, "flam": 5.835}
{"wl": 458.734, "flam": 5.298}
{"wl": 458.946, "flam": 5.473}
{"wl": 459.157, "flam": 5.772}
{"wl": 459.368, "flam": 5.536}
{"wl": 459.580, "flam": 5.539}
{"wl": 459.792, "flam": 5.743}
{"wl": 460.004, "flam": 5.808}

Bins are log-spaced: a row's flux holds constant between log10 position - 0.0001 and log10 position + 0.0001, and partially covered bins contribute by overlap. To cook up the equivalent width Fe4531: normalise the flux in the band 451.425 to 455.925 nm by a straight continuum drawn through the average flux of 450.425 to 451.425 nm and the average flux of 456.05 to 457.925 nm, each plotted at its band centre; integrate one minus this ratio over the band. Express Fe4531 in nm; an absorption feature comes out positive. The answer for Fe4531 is 0.12 nm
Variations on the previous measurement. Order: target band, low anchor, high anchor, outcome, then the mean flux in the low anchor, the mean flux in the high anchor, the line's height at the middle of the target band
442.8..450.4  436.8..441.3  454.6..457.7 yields 0.65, 6.29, 6.59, 6.42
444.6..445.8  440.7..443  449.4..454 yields 0.07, 5.91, 6.4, 6.07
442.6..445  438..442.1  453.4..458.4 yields 0.15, 6.09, 6.57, 6.2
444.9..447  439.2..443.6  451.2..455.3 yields 0.13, 6.02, 6.55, 6.22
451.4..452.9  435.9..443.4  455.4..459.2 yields -0.08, 6.2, 6.4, 6.34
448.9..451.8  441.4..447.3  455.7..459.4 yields -0.10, 5.83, 6.35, 6.07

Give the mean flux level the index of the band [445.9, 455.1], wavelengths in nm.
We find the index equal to 6.26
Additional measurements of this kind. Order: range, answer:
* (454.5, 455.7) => 6.35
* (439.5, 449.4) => 5.93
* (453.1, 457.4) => 6.6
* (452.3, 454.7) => 6.46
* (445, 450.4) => 5.9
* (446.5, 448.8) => 6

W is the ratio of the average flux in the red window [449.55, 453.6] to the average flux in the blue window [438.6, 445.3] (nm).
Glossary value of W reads 1.07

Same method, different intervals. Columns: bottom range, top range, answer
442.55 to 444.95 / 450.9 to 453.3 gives 1.13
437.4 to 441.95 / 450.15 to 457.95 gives 1.07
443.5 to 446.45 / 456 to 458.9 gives 1.12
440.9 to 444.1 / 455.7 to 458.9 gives 1.10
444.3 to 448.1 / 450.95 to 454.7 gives 1.12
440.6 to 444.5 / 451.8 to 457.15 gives 1.12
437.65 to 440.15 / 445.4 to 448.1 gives 0.97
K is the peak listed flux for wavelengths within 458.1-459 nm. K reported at 6.403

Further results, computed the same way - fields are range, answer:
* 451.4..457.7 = 7.23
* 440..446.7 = 6.507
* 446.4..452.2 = 7.036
